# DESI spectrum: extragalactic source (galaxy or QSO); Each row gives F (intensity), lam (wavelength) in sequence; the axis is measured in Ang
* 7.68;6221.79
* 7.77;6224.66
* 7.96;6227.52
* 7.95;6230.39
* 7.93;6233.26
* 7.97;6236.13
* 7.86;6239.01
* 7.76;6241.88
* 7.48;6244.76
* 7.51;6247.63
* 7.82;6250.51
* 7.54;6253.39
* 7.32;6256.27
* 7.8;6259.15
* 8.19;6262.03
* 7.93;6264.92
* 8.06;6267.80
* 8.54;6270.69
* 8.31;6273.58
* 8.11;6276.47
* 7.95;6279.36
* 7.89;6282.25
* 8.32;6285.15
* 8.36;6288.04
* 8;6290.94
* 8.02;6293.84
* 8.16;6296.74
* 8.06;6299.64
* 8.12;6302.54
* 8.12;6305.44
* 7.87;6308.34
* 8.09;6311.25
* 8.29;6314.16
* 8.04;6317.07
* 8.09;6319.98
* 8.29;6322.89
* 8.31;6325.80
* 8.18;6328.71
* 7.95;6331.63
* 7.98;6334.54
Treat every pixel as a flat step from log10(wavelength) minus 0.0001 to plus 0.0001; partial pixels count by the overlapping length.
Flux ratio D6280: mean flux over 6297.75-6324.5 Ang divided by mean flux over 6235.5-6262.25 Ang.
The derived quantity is 1.05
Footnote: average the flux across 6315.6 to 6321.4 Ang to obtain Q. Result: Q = 8.06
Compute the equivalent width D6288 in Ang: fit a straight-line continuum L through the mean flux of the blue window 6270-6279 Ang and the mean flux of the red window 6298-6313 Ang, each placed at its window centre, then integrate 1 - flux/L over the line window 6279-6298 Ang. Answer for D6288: 0.1 Ang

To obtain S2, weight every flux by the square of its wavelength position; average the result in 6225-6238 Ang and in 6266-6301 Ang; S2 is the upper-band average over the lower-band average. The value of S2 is 1.04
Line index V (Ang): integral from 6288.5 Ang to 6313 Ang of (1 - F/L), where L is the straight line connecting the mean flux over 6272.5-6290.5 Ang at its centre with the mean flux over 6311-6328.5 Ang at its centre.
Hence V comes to 0.3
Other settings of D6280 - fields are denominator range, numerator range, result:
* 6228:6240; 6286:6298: 1.03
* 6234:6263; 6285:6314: 1.05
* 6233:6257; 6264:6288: 1.06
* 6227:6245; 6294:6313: 1.03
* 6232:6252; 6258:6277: 1.05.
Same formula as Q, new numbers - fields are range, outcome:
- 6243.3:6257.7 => 7.53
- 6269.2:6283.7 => 8.16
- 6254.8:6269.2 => 7.86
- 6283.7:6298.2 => 8.17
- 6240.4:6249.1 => 7.59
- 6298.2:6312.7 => 8.05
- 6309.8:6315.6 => 8.19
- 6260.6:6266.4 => 8.06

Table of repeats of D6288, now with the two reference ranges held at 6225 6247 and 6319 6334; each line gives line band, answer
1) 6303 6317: 0.0 Ang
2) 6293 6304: 0.0 Ang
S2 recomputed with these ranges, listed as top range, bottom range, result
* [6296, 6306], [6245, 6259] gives 1.09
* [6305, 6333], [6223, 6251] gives 1.07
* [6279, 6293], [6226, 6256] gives 1.06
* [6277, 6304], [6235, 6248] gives 1.06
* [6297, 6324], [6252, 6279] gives 1.03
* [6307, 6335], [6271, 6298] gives 1.01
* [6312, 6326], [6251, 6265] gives 1.08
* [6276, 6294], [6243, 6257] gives 1.08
